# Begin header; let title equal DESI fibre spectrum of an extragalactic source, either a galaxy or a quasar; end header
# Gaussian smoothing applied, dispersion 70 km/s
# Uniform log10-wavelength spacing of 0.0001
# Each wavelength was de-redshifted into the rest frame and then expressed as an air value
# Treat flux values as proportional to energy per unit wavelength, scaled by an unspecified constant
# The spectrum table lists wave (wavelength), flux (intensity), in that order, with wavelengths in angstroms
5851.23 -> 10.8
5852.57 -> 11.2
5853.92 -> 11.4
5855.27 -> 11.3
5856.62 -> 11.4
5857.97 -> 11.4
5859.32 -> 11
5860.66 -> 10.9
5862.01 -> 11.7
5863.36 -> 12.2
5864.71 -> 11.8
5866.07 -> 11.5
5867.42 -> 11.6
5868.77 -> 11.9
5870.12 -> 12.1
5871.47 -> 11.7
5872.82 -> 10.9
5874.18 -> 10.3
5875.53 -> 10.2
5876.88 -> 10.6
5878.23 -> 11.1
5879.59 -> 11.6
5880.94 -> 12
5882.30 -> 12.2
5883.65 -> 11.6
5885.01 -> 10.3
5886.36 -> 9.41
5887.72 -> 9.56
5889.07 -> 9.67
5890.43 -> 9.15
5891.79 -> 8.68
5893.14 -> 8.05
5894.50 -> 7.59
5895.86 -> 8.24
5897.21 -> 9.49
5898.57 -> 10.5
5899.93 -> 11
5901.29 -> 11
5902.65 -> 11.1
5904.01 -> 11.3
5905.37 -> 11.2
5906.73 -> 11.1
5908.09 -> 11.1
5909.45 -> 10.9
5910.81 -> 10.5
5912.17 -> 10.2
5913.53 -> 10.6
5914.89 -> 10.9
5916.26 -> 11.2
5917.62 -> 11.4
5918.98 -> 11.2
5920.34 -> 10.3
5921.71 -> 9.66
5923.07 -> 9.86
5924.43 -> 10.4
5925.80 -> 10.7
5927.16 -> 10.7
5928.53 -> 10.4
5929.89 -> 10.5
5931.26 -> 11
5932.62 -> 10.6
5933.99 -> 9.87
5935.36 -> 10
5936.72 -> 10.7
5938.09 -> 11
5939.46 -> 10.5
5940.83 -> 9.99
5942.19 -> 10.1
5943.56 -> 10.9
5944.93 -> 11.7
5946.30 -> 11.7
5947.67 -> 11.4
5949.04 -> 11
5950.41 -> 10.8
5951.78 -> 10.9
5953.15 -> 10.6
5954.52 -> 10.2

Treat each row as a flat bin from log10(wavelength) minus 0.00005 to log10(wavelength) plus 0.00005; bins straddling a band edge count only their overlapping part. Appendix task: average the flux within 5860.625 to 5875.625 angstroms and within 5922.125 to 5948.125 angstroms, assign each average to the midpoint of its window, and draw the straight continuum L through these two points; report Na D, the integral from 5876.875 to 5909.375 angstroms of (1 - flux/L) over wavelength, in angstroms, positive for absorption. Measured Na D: 2.4 angstroms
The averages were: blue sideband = 11.5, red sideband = 10.6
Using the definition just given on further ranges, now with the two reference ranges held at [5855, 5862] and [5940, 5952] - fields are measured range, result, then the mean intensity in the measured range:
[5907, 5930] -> 0.85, 10.6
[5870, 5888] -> 0.34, 11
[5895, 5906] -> 0.67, 10.4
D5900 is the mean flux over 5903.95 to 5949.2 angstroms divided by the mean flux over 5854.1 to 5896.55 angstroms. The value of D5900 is 1.00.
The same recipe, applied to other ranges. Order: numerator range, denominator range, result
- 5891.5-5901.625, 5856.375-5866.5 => 0.81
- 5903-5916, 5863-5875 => 0.94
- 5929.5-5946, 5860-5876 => 0.93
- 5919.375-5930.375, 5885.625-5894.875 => 1.16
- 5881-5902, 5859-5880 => 0.87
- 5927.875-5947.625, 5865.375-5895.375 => 1.01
